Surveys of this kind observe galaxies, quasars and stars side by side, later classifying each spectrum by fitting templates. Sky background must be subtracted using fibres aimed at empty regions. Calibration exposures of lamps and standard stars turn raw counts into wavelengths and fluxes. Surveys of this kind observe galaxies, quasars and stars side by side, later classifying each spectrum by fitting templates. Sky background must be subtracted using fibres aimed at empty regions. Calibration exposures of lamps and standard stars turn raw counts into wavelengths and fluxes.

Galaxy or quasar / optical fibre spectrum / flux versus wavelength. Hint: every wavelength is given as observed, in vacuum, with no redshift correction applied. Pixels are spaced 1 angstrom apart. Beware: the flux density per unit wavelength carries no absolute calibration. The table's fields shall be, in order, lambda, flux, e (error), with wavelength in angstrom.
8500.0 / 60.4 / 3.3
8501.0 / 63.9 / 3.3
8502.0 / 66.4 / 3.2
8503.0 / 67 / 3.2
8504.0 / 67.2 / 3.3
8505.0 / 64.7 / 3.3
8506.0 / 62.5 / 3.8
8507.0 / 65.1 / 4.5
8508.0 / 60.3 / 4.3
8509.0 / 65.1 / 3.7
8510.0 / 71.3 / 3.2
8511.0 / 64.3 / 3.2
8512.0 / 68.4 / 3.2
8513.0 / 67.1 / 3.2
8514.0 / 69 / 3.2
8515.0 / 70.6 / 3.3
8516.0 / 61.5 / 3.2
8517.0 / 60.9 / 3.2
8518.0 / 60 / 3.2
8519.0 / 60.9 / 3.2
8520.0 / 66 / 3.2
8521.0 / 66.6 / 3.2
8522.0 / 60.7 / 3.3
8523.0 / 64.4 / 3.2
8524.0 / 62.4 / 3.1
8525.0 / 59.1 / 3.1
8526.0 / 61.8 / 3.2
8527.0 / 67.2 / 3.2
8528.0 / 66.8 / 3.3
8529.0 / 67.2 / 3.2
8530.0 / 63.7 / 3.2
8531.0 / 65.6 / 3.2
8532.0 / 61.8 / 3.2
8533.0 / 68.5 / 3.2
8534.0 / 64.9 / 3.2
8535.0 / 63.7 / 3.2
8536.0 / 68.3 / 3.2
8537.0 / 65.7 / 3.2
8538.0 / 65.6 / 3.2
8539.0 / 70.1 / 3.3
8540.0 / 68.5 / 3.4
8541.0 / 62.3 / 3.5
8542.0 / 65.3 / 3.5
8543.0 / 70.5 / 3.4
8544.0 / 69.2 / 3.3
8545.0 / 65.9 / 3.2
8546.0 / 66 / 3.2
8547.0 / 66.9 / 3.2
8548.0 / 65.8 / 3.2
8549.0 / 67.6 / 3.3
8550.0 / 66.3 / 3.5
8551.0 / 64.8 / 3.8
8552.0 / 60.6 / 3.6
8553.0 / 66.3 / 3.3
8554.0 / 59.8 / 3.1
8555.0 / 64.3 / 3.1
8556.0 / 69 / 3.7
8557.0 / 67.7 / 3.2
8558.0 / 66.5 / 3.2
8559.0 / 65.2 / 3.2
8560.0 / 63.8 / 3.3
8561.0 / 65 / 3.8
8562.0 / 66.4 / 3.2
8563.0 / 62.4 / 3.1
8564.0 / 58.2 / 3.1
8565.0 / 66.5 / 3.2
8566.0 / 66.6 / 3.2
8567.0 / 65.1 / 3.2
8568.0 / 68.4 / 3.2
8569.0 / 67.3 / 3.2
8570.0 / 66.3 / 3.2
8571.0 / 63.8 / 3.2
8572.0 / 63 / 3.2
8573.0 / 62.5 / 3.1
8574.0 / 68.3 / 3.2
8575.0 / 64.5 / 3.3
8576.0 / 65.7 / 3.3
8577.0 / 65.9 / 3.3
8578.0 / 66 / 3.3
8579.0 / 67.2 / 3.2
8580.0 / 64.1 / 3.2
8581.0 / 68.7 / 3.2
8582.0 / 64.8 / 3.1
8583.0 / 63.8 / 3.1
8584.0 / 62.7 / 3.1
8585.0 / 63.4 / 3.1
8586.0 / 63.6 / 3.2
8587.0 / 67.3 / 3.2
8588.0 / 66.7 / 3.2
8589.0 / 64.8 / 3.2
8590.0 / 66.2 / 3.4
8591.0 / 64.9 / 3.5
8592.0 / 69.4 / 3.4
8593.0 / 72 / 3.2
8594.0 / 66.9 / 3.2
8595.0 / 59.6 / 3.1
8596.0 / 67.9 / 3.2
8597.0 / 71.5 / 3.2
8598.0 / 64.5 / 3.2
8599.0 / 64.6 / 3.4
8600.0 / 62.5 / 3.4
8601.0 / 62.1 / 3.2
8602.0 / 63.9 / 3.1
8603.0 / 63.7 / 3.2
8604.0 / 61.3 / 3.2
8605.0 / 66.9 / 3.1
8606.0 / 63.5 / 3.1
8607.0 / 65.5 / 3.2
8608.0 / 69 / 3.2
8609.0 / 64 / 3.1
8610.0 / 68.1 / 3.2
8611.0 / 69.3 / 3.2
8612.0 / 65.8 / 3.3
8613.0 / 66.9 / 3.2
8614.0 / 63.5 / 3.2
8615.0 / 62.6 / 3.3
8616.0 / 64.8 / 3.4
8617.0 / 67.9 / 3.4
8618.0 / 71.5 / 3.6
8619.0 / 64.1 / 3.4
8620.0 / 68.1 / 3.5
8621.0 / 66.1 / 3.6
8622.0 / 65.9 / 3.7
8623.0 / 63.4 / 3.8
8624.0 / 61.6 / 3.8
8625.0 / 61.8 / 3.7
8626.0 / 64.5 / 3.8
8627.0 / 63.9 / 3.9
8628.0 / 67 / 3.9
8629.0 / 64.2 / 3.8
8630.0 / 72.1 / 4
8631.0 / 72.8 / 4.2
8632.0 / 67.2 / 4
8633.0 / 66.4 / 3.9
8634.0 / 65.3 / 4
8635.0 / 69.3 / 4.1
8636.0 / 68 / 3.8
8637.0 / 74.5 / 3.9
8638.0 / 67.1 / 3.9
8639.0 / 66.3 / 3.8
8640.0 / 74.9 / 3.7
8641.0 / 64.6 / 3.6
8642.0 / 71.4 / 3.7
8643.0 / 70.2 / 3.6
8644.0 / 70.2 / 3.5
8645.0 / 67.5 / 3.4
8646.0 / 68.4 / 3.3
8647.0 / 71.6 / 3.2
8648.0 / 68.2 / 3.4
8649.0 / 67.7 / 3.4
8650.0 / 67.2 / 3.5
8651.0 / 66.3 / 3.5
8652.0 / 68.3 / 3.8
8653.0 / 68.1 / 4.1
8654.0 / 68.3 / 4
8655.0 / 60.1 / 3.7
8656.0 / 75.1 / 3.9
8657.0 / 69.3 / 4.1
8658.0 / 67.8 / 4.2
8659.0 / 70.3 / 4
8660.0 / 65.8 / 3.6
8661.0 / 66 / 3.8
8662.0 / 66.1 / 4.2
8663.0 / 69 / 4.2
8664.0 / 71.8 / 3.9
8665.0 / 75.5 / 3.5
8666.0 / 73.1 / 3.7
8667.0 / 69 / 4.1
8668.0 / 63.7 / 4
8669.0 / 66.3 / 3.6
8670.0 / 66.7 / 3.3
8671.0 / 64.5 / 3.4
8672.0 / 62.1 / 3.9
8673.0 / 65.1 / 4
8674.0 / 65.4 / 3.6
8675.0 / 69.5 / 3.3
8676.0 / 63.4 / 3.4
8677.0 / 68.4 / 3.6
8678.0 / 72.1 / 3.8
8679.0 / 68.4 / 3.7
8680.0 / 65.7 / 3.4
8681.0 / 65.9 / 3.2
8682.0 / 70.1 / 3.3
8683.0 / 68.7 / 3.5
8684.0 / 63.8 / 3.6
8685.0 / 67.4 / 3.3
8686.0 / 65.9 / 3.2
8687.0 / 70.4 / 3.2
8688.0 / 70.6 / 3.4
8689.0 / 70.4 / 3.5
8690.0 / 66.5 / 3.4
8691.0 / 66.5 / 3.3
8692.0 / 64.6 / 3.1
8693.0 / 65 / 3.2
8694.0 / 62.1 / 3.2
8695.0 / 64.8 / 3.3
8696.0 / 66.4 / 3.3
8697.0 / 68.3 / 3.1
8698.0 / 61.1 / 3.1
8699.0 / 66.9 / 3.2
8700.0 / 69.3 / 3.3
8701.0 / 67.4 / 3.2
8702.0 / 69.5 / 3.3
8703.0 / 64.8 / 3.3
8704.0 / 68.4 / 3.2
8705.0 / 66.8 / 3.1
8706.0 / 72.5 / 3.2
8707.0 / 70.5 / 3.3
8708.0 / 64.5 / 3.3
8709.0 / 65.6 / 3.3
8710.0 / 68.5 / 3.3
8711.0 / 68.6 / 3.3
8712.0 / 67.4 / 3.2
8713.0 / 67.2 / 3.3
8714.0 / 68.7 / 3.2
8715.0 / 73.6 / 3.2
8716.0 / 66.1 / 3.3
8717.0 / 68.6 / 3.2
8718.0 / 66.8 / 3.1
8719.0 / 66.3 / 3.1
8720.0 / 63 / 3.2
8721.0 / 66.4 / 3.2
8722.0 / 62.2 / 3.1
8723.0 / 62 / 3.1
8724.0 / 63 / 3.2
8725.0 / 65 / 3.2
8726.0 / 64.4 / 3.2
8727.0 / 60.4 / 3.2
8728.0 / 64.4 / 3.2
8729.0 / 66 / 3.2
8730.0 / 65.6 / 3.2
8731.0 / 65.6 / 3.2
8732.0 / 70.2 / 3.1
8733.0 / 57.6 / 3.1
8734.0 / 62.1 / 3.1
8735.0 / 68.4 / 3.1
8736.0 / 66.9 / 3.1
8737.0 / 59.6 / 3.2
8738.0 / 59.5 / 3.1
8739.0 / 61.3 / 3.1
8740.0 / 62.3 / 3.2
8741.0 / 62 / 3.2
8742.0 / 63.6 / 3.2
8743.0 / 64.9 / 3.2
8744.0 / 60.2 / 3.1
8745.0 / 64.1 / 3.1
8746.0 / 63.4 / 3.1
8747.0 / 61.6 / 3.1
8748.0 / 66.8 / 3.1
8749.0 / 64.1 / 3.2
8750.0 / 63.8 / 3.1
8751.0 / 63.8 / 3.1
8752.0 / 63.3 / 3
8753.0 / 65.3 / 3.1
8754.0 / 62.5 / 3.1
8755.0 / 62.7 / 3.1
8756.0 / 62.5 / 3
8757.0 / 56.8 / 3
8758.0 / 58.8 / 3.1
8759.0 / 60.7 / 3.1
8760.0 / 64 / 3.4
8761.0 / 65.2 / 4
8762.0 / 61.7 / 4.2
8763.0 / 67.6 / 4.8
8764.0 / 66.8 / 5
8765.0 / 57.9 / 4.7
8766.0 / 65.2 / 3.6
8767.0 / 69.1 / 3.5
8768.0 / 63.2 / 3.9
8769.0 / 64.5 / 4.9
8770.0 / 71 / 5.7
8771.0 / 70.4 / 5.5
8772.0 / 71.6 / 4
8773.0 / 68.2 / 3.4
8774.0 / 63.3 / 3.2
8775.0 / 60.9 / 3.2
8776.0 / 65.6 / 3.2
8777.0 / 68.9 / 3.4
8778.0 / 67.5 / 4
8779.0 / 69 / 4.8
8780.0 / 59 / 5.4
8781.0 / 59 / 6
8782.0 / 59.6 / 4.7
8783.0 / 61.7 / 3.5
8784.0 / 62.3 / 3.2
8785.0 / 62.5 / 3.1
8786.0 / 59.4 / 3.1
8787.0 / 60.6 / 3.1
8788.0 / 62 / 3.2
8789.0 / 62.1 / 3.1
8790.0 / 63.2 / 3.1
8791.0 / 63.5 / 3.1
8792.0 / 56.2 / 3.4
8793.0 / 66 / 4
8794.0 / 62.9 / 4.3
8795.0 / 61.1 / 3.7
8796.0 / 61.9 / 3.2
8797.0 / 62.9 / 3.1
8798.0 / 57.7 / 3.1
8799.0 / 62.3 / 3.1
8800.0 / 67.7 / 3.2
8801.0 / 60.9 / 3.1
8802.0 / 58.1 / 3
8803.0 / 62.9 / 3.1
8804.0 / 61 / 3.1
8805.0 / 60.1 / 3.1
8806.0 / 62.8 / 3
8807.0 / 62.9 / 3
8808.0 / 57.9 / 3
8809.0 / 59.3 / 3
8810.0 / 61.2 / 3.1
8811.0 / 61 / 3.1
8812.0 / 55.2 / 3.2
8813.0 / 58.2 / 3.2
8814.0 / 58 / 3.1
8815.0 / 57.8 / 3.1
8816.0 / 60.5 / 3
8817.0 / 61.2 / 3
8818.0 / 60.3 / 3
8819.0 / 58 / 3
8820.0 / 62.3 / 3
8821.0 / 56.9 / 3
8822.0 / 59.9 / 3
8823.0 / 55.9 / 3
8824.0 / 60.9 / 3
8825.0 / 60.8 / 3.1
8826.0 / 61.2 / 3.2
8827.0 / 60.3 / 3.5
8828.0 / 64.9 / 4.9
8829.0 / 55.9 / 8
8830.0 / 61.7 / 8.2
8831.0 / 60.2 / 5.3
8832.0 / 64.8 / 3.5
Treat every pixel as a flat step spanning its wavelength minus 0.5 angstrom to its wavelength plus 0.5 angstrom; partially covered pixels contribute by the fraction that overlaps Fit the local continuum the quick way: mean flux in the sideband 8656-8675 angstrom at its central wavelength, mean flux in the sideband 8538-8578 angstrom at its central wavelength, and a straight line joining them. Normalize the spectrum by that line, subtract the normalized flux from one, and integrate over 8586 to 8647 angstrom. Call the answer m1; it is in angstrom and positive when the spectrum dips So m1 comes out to 0.2 angstrom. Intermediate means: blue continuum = 65.6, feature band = 66.6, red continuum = 67.9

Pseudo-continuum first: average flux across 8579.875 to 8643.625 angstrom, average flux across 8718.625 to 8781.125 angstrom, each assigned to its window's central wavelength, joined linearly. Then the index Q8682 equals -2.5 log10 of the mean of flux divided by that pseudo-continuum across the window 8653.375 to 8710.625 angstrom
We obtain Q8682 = -0.037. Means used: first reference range 66.3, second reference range 64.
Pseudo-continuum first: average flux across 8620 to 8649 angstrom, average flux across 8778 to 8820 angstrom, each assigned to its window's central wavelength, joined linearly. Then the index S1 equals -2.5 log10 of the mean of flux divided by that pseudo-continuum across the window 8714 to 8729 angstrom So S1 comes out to -0.02 mag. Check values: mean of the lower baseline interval 67.7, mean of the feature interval 65.3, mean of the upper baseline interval 61.1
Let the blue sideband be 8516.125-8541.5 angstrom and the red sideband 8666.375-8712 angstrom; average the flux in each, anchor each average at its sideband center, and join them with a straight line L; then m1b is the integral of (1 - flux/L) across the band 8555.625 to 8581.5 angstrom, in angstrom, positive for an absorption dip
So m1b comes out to -0.2 angstrom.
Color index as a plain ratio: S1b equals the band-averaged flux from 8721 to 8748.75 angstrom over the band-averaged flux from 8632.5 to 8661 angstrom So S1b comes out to 0.93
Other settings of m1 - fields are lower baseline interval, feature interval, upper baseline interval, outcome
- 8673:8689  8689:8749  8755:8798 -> 0.57 angstrom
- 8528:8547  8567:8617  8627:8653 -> 1.46 angstrom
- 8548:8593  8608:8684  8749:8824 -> -3.80 angstrom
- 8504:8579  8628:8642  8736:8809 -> -0.95 angstrom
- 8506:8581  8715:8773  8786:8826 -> -2.34 angstrom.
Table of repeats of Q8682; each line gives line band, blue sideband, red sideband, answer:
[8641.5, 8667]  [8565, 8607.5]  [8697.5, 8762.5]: -0.06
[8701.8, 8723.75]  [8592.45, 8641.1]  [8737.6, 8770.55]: -0.05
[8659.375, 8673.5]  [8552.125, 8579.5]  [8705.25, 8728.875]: -0.03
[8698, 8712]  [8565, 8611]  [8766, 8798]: -0.05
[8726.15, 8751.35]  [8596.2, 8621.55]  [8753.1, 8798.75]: 0.01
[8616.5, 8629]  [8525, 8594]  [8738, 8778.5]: 0.00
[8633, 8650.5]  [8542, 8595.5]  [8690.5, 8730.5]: -0.05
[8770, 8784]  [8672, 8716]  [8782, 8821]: -0.05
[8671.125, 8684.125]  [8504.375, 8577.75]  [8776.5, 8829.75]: -0.06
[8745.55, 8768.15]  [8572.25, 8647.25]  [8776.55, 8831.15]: -0.02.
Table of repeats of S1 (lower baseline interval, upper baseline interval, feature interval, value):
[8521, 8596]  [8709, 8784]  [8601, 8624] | -0.01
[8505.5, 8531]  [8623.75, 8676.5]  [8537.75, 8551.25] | -0.03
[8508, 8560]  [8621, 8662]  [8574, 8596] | 0.01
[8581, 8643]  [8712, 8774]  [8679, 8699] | -0.02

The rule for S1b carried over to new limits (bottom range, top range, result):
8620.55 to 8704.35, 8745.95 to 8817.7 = 0.93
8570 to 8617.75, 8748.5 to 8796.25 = 0.97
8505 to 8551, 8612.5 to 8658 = 1.03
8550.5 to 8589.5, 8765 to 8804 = 0.97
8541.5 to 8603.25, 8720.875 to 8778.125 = 0.98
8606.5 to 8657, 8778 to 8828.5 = 0.90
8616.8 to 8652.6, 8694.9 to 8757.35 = 0.96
